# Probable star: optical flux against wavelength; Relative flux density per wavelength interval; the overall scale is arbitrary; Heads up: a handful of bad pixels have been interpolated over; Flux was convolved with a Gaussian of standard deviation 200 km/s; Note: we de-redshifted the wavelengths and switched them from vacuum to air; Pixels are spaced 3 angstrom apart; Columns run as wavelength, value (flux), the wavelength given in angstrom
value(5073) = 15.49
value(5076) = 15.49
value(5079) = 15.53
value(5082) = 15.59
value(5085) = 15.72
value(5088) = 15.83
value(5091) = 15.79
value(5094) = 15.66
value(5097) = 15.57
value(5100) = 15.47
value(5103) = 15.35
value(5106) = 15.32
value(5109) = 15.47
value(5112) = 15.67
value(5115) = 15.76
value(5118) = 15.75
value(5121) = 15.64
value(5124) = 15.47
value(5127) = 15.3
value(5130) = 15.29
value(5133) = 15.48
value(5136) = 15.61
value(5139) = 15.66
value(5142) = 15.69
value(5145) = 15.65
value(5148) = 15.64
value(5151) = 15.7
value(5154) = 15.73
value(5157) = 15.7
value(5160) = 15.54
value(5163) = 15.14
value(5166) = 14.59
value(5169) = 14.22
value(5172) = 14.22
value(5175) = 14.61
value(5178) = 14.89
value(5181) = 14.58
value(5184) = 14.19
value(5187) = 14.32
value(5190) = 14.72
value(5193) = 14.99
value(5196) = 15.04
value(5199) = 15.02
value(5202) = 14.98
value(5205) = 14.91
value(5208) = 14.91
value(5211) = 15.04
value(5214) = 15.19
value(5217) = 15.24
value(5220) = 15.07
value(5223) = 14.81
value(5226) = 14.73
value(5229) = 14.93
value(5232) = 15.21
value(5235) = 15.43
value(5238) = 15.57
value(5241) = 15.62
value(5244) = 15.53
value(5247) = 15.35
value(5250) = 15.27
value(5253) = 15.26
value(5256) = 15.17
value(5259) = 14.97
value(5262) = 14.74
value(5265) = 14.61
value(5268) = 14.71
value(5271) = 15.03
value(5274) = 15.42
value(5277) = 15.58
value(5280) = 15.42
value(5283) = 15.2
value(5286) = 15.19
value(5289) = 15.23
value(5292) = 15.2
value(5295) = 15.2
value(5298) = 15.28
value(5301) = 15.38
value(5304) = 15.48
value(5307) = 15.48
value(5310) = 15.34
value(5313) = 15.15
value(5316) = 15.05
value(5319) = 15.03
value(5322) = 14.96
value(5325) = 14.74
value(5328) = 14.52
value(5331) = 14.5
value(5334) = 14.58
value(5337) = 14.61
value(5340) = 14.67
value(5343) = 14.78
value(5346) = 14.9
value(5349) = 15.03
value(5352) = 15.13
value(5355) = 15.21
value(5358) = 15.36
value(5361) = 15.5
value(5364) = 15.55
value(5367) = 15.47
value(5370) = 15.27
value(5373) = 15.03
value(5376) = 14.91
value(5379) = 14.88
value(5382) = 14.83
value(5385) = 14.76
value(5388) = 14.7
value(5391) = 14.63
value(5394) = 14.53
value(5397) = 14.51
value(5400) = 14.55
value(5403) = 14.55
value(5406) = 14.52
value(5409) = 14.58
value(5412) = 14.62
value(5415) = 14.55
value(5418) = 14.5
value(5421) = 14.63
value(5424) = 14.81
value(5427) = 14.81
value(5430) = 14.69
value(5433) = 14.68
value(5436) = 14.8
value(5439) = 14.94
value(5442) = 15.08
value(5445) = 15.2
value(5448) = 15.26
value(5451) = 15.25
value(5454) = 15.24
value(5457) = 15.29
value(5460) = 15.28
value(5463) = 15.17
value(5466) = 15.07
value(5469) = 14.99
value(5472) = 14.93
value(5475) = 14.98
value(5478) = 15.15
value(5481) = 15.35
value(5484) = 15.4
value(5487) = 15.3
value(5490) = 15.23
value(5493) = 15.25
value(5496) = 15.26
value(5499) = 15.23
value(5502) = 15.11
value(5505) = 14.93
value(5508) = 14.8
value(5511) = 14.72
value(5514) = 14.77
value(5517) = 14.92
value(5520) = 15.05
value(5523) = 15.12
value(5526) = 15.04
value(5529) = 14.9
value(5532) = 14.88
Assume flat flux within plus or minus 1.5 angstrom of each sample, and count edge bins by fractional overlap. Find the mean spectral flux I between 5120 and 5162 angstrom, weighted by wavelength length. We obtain 15.6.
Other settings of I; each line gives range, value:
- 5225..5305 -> 15.2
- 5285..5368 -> 15.1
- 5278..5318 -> 15.3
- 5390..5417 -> 14.6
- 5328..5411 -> 14.9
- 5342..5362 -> 15.1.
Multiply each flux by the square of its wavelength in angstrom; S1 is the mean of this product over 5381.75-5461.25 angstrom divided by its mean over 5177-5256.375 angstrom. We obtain 1.1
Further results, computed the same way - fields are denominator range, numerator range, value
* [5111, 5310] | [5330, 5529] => 1.07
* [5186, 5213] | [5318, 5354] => 1.05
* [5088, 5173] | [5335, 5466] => 1.07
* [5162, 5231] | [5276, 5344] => 1.06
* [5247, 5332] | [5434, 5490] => 1.07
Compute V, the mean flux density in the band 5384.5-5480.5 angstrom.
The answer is 14.9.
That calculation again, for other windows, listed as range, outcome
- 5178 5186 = 14.5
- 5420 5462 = 15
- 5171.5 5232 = 14.8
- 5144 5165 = 15.6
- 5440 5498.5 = 15.2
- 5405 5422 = 14.6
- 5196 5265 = 15.1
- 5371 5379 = 15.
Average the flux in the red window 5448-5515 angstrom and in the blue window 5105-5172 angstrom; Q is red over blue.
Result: 0.98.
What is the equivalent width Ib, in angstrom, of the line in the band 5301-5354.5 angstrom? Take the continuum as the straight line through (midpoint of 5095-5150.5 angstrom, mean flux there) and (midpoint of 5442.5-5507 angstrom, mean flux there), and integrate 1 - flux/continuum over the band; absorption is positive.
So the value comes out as 1.3 angstrom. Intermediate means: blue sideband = 15.5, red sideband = 15.2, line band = 15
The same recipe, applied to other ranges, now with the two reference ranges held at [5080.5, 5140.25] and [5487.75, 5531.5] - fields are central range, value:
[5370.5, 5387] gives 0.3 angstrom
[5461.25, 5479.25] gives 0.0 angstrom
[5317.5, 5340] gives 0.8 angstrom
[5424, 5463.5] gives 0.2 angstrom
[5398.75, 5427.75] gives 1.1 angstrom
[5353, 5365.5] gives -0.1 angstrom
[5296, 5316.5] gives 0.0 angstrom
